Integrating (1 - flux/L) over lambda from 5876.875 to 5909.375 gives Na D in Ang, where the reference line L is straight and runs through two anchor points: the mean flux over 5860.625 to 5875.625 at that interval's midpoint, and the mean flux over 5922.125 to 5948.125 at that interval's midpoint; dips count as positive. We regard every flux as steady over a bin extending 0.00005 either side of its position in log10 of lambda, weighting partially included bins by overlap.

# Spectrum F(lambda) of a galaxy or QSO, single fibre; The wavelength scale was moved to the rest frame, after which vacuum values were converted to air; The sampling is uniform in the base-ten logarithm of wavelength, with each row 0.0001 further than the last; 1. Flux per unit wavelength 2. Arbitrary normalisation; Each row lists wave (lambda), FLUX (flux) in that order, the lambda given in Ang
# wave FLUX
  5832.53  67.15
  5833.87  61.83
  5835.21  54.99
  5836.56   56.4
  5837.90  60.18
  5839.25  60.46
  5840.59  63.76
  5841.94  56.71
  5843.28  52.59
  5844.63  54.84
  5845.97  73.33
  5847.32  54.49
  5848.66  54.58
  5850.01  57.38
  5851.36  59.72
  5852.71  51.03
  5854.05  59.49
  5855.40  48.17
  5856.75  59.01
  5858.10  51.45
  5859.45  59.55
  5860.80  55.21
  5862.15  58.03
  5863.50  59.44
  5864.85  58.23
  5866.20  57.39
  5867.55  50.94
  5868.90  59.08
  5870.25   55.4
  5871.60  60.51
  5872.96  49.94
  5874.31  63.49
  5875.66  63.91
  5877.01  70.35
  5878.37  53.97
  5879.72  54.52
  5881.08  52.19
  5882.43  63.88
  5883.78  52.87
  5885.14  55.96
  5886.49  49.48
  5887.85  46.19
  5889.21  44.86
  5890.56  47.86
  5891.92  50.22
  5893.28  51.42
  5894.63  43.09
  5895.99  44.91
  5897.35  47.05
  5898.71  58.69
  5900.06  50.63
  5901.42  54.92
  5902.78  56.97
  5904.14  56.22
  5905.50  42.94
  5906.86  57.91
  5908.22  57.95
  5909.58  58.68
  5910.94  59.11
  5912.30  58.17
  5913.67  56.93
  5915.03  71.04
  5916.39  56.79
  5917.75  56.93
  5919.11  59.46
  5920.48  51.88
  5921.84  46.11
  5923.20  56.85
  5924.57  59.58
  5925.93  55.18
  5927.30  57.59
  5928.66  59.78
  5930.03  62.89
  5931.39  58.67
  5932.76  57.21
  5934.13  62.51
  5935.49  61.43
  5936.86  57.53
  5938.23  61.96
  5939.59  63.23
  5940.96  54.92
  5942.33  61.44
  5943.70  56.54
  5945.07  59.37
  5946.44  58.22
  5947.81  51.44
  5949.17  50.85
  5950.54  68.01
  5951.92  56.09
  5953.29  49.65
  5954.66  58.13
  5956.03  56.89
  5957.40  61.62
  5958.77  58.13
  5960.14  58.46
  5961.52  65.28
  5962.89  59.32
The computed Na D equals 3.02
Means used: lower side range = 57.4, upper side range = 58.7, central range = 52.5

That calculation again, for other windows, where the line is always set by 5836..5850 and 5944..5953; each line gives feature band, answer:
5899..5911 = 0.6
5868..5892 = 1.1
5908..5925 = 0.0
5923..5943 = -0.8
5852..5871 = 0.8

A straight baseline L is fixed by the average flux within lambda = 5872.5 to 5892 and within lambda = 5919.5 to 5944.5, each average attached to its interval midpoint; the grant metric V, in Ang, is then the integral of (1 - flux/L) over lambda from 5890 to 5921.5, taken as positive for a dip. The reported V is 1.2 Ang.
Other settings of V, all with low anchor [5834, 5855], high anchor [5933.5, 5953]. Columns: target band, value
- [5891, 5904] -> 1.6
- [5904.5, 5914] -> 0.4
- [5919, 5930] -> 0.5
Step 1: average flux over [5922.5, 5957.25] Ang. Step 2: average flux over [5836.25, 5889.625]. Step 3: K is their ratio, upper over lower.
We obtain 1.0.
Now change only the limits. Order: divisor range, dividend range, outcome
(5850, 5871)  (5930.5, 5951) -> 1.05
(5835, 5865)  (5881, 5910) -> 0.91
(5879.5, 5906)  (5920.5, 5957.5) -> 1.13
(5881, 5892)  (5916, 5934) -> 1.11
